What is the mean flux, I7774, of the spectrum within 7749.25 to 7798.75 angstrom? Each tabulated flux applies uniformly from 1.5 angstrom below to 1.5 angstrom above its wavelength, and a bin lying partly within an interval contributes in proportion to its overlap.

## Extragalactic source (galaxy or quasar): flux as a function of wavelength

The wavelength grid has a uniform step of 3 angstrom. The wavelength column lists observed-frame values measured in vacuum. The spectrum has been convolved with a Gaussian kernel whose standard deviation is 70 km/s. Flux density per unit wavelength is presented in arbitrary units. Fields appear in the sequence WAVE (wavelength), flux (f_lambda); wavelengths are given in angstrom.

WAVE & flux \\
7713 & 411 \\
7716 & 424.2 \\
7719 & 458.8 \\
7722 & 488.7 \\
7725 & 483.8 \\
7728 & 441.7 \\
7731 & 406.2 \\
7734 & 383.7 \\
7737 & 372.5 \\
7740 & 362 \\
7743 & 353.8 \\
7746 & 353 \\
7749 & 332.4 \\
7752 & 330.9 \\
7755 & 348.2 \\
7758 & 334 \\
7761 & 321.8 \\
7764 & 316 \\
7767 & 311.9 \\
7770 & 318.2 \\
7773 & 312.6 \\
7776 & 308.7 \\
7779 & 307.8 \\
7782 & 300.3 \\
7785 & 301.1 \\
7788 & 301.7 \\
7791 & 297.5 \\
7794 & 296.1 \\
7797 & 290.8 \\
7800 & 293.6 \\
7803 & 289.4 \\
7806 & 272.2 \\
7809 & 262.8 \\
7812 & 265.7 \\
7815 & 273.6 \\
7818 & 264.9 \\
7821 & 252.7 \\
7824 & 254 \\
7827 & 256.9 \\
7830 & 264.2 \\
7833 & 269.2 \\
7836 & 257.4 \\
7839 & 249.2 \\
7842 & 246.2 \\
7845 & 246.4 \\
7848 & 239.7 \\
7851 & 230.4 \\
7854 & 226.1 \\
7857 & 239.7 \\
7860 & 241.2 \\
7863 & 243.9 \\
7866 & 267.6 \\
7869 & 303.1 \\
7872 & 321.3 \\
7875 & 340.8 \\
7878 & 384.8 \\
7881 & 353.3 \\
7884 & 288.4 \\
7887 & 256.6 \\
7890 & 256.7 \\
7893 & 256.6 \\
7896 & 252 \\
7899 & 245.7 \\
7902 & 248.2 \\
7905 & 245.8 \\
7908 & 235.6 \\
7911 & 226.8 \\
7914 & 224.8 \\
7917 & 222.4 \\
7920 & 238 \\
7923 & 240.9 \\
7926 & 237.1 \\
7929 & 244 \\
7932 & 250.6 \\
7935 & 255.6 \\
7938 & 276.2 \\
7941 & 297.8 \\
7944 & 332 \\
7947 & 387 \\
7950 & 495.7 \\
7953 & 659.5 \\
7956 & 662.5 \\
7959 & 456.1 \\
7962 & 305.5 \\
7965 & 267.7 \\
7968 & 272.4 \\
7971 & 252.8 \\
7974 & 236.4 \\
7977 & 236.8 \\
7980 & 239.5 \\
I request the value 313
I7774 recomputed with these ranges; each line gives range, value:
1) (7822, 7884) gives 272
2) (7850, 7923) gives 264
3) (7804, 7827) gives 264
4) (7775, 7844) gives 277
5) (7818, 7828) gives 256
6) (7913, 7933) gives 237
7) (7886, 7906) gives 252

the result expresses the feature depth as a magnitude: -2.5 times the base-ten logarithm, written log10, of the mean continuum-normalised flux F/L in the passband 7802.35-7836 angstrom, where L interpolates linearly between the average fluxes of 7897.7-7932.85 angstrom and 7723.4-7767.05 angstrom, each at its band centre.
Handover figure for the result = 0.17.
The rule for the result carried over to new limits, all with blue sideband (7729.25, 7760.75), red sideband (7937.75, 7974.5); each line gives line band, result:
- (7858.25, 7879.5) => 0.24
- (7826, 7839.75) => 0.38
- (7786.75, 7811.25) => 0.26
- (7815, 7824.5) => 0.37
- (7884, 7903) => 0.42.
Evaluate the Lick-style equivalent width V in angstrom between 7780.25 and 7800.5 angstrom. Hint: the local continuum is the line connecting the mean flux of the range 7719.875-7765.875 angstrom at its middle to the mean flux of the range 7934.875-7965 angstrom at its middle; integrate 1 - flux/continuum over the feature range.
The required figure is 4.6 angstrom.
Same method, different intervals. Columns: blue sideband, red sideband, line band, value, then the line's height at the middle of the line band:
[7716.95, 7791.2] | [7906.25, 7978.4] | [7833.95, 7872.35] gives 9.2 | 333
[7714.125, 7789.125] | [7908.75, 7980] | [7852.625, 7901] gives 7.4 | 330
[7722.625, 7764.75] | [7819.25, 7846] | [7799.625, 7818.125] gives 0.8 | 286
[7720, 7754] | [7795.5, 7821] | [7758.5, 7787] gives 1.9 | 333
